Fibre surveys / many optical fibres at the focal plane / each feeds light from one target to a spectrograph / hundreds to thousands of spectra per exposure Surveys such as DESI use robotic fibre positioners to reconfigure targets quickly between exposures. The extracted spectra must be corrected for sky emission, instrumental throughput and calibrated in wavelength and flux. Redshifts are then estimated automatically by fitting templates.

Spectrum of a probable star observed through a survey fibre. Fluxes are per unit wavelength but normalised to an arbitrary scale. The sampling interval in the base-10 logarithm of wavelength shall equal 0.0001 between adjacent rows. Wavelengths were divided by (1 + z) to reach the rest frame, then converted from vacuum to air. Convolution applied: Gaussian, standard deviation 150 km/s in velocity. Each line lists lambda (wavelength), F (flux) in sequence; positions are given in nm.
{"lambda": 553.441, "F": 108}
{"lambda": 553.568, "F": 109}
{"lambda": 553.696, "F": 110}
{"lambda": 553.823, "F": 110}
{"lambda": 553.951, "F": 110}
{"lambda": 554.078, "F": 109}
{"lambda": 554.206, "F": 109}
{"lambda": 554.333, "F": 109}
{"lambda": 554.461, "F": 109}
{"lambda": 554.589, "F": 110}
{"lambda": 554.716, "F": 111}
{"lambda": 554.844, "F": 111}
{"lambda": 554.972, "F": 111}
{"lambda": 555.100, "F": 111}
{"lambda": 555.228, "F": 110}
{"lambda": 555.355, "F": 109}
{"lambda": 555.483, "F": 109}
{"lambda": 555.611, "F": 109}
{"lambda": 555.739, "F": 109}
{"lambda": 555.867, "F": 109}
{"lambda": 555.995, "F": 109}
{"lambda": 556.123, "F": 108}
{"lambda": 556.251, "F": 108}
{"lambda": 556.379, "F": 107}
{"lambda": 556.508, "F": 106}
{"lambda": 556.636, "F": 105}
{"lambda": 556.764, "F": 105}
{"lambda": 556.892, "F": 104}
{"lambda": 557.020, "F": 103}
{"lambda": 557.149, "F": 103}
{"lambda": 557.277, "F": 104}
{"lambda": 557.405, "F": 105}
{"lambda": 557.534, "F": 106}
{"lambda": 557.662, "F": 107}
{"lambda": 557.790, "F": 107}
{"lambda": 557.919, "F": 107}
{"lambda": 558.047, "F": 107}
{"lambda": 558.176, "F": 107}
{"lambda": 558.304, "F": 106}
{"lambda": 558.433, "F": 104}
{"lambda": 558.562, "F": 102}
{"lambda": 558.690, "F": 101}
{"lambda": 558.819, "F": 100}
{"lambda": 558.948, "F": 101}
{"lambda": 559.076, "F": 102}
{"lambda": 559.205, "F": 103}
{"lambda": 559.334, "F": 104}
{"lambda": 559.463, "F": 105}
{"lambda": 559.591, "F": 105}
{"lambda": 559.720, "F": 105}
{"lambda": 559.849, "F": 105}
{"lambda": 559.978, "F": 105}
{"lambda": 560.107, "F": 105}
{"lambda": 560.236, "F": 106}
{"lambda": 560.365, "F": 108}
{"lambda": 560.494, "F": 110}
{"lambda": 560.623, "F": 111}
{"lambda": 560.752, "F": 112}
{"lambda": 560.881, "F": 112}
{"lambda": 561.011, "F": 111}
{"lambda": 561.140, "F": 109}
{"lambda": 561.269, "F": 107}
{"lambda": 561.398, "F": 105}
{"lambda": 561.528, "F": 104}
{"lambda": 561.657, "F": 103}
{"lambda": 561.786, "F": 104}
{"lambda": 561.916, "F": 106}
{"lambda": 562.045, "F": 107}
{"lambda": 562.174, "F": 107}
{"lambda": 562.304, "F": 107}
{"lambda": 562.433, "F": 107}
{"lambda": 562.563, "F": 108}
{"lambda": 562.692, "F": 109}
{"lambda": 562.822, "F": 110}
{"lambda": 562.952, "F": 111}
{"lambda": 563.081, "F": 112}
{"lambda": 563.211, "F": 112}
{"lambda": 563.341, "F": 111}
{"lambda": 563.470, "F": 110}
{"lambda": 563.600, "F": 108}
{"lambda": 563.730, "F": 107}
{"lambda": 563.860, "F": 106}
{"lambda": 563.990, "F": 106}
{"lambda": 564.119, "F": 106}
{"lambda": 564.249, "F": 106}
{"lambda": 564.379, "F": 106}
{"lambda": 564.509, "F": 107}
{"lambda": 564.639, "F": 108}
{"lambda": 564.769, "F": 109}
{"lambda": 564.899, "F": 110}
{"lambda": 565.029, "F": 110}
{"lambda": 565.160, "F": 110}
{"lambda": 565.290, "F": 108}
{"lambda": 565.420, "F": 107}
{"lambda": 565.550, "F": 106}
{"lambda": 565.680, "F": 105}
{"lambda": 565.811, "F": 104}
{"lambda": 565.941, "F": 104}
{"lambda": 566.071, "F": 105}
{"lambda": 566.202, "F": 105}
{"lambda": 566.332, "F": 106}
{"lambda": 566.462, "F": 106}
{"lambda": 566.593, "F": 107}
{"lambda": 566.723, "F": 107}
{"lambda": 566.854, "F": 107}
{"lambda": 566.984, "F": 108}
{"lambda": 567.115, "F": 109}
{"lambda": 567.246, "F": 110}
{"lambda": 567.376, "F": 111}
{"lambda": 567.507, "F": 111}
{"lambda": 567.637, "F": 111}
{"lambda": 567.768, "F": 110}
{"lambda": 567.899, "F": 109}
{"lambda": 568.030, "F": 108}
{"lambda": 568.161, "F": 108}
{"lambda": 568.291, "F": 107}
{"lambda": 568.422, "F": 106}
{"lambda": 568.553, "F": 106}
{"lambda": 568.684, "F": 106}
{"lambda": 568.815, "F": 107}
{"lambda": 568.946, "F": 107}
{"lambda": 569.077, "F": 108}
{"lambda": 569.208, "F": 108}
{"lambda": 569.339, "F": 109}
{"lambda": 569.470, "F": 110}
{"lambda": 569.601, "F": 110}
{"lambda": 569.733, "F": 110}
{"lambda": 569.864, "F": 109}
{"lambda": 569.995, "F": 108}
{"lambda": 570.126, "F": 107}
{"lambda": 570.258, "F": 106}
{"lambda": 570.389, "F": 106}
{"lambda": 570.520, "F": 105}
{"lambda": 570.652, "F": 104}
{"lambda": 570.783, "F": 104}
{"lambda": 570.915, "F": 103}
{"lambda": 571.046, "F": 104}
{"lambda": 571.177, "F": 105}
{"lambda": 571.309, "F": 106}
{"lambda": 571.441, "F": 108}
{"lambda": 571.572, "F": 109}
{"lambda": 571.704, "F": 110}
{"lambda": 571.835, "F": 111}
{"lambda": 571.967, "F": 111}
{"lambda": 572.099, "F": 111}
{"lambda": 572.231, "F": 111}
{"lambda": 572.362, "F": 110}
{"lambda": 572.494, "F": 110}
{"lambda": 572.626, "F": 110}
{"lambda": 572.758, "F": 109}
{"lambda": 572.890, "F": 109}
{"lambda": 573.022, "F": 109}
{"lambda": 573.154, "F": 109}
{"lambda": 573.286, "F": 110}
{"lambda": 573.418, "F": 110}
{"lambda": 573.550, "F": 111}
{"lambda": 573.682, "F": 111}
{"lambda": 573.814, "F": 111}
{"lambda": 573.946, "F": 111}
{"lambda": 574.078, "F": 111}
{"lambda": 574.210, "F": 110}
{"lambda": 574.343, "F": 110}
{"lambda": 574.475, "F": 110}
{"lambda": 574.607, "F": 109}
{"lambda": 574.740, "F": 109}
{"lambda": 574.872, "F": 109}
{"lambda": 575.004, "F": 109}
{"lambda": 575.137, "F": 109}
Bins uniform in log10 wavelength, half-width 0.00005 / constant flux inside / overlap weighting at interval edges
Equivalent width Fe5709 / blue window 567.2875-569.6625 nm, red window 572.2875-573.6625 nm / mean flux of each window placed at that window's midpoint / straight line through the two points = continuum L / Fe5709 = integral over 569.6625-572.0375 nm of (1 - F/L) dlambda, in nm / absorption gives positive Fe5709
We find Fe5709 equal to 0.05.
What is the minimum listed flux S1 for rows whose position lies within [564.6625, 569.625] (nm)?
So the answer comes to 104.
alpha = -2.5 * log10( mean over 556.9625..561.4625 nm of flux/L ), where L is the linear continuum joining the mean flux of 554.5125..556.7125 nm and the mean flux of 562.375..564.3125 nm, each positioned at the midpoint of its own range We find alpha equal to 0.03 mag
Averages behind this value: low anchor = 109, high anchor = 109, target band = 106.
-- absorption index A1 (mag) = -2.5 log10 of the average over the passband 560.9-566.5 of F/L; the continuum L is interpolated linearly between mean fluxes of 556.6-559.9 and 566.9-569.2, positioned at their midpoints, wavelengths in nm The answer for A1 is -0.01 mag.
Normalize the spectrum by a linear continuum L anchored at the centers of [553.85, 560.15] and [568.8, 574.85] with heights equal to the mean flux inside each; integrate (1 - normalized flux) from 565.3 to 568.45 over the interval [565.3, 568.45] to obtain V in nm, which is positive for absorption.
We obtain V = 0.01 nm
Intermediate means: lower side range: 106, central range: 107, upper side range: 109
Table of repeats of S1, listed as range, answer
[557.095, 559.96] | 100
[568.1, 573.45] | 103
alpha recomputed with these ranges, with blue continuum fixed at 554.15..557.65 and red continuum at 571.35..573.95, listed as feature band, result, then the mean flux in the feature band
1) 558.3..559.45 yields 0.059 mag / 102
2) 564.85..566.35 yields 0.024 mag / 107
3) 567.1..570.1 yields 0.008 mag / 109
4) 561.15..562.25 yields 0.030 mag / 106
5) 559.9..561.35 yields -0.003 mag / 109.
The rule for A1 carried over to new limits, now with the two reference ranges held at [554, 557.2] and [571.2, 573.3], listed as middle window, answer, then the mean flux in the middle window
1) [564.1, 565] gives 0.01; 108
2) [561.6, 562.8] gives 0.02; 107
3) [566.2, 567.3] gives 0.02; 107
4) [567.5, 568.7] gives 0.01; 108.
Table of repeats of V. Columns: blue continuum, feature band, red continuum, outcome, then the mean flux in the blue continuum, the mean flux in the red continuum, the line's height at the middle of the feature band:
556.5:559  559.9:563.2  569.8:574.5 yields -0.07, 104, 109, 106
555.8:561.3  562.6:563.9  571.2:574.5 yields -0.03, 106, 110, 107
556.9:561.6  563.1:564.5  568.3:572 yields -0.02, 106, 107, 106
